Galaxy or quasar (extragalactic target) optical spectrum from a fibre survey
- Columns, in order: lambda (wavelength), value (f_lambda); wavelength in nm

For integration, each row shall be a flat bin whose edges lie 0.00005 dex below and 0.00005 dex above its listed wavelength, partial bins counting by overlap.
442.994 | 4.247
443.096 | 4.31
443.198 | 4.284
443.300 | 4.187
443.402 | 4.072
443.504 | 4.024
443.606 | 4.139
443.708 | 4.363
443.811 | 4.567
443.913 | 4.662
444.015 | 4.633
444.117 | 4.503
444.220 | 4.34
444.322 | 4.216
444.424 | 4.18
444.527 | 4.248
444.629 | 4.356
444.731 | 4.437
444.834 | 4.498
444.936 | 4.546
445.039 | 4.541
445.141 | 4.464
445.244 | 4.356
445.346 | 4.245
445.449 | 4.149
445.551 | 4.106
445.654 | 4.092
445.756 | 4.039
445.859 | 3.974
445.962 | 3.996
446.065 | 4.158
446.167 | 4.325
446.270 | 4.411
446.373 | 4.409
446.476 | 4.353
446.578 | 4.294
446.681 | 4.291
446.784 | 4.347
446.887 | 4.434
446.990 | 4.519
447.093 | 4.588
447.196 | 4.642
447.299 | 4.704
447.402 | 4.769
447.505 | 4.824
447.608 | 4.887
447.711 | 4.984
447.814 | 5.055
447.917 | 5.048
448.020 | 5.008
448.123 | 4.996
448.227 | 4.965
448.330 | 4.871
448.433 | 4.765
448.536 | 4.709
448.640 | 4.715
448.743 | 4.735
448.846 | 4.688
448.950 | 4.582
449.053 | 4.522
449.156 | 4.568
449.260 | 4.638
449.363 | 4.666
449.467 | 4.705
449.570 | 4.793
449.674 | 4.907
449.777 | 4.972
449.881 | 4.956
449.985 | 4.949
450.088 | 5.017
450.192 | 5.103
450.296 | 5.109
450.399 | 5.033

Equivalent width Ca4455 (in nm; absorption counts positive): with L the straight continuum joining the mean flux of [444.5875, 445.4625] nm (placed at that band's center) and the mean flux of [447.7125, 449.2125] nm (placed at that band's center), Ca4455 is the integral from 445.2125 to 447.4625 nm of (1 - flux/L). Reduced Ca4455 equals 0.12 nm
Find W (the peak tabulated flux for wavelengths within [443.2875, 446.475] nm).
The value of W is 4.662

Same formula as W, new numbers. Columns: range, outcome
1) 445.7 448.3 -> 5.055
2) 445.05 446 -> 4.464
